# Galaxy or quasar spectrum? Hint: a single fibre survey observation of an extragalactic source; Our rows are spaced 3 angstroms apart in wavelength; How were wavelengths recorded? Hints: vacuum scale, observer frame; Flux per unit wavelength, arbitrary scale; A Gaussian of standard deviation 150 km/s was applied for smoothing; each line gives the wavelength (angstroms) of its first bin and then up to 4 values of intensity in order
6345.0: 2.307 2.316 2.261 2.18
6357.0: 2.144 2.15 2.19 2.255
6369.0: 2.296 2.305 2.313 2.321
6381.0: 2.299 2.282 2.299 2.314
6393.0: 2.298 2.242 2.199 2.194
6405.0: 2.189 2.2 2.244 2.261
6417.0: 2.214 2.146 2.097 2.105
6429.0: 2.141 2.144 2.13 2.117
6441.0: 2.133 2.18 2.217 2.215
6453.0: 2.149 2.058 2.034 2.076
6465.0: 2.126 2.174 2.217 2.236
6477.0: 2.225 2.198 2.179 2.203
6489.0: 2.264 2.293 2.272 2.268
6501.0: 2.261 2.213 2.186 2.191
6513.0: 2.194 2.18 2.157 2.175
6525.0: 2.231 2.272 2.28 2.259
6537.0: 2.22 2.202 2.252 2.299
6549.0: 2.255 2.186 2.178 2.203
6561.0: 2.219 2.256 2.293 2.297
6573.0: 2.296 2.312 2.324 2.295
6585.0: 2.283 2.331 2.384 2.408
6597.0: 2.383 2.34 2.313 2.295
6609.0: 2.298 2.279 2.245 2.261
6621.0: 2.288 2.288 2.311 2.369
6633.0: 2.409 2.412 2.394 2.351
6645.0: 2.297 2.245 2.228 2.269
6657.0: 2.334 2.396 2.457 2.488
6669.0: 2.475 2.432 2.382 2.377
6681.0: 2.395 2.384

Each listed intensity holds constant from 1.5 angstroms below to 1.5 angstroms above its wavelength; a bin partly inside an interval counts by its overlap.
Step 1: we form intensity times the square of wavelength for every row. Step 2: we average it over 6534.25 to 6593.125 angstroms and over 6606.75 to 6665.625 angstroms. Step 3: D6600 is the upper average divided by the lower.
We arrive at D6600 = 1.0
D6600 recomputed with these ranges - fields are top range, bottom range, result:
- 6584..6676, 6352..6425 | 1.13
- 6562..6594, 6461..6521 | 1.08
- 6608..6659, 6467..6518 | 1.09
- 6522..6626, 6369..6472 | 1.09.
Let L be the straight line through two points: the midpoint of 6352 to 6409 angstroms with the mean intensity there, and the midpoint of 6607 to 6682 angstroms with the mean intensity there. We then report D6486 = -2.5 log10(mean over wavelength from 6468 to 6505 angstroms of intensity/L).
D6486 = 0.03 mag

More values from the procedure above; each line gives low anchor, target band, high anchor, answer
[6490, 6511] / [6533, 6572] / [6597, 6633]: 0.015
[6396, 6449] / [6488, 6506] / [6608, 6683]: -0.013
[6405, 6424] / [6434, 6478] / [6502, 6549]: 0.027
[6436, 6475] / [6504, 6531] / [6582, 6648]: 0.007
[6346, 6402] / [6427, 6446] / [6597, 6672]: 0.066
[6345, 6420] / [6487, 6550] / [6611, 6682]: 0.032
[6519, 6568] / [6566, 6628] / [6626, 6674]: -0.005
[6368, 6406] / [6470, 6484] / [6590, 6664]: 0.040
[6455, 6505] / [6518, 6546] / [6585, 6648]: 0.007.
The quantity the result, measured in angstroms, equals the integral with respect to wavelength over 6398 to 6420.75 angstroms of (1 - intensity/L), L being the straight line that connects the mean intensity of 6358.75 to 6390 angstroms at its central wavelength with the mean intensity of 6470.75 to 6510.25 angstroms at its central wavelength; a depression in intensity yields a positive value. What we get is 0.53 angstroms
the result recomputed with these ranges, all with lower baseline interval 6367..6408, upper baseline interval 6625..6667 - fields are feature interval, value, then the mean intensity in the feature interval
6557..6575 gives 0.49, 2.26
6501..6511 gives 0.44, 2.21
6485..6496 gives 0.21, 2.26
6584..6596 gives -0.11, 2.36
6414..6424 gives 0.48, 2.17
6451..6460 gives 0.79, 2.09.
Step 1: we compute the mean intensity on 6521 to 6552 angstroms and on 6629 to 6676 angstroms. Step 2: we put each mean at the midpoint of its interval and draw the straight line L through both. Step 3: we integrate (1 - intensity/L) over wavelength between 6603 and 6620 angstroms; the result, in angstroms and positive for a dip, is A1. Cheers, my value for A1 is 0.3 angstroms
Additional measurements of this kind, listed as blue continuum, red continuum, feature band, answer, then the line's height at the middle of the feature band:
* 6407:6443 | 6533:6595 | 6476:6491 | -0.1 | 2.21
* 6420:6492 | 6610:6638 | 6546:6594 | -0.2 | 2.27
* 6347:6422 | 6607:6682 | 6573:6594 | 0.0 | 2.32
